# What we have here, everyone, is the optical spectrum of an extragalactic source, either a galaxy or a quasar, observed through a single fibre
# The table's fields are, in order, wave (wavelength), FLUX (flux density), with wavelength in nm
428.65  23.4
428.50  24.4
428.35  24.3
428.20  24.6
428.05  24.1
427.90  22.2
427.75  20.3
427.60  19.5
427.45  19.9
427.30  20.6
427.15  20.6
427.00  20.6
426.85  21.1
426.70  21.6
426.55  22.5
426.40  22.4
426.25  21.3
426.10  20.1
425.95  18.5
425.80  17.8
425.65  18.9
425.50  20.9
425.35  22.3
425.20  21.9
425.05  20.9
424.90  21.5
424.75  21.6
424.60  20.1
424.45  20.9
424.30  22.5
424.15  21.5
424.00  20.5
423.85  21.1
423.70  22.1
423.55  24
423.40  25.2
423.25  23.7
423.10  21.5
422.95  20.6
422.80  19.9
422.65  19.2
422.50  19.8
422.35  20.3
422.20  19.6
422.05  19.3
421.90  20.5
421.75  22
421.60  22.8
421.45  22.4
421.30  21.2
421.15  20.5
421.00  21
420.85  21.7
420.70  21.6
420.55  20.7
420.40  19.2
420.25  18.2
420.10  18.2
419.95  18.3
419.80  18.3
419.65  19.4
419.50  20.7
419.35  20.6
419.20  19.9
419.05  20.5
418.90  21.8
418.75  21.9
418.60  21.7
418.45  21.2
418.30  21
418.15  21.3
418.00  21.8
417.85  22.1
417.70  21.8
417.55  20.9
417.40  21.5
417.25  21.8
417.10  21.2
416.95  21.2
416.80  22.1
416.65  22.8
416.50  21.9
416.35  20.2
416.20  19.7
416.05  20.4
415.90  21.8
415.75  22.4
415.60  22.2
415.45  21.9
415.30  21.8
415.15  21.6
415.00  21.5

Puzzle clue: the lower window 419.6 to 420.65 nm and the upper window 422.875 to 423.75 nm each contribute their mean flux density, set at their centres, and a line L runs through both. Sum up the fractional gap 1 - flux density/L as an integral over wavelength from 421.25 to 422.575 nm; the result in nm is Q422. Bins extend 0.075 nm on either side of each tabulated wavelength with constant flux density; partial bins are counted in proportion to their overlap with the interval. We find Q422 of 0.02 nm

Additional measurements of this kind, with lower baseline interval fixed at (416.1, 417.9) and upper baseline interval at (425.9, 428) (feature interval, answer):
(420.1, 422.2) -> 0.05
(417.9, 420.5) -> 0.13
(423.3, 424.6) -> -0.07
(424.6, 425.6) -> -0.02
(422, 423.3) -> 0.04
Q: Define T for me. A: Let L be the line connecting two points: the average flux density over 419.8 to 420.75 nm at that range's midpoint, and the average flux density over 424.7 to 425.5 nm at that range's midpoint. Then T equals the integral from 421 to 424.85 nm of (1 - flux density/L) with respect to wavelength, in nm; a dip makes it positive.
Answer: -0.151 nm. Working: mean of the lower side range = 19.2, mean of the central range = 21.3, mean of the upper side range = 21.6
